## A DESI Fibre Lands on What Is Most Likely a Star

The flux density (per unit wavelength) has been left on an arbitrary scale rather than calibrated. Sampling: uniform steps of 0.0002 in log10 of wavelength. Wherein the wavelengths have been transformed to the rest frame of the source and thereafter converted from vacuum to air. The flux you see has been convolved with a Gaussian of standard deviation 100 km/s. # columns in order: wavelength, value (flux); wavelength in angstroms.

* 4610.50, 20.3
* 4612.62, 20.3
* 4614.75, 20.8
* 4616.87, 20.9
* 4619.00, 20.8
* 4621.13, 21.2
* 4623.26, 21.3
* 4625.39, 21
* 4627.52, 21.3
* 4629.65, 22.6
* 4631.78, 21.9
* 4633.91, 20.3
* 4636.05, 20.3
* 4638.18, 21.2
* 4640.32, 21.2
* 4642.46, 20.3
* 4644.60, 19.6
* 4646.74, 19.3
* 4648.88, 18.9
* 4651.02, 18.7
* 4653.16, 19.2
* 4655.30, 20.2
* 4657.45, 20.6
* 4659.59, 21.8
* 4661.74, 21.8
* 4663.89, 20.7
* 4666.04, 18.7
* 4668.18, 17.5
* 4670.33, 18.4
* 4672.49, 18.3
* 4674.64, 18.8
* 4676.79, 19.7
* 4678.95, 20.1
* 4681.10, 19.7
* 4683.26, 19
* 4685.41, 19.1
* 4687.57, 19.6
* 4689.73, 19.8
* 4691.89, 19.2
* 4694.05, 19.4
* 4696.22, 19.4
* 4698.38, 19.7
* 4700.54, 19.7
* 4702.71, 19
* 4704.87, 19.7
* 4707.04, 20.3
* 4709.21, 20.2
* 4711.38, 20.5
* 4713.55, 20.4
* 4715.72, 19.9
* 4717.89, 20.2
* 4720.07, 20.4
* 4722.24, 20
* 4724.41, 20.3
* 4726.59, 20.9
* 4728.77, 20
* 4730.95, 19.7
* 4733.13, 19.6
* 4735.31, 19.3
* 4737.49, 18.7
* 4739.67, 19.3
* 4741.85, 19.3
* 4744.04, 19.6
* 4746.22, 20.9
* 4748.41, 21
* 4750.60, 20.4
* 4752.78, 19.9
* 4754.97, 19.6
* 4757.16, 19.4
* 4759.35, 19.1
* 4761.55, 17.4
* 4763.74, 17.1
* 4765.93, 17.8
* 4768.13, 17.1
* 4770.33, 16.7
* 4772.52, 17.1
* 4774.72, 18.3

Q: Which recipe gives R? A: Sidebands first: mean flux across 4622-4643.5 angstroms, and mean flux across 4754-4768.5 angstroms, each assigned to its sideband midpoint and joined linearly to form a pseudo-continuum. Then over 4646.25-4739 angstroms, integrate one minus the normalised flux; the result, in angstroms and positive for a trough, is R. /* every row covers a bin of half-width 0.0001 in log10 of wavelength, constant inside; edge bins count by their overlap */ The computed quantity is 0.4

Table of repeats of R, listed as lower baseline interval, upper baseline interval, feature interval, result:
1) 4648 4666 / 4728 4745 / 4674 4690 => 0.4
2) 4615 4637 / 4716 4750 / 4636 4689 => 2.7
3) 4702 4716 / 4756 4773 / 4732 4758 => -1.7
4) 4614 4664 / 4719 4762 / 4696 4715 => 0.2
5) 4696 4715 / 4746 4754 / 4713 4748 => 0.5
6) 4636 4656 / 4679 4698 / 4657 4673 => 0.0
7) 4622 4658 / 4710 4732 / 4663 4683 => 1.3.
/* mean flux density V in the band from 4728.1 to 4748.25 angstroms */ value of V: 19.7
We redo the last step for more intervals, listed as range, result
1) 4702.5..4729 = 20.2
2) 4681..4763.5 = 19.7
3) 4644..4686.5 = 19.5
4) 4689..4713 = 19.7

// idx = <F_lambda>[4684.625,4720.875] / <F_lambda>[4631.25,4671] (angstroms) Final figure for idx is 0.99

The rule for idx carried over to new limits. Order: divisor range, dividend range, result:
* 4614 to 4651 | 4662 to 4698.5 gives 0.93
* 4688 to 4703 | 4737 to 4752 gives 1.02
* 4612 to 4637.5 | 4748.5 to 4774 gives 0.87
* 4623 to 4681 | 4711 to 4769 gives 0.97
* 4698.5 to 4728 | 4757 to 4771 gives 0.88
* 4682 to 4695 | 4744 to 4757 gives 1.05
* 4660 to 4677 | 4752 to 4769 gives 0.95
